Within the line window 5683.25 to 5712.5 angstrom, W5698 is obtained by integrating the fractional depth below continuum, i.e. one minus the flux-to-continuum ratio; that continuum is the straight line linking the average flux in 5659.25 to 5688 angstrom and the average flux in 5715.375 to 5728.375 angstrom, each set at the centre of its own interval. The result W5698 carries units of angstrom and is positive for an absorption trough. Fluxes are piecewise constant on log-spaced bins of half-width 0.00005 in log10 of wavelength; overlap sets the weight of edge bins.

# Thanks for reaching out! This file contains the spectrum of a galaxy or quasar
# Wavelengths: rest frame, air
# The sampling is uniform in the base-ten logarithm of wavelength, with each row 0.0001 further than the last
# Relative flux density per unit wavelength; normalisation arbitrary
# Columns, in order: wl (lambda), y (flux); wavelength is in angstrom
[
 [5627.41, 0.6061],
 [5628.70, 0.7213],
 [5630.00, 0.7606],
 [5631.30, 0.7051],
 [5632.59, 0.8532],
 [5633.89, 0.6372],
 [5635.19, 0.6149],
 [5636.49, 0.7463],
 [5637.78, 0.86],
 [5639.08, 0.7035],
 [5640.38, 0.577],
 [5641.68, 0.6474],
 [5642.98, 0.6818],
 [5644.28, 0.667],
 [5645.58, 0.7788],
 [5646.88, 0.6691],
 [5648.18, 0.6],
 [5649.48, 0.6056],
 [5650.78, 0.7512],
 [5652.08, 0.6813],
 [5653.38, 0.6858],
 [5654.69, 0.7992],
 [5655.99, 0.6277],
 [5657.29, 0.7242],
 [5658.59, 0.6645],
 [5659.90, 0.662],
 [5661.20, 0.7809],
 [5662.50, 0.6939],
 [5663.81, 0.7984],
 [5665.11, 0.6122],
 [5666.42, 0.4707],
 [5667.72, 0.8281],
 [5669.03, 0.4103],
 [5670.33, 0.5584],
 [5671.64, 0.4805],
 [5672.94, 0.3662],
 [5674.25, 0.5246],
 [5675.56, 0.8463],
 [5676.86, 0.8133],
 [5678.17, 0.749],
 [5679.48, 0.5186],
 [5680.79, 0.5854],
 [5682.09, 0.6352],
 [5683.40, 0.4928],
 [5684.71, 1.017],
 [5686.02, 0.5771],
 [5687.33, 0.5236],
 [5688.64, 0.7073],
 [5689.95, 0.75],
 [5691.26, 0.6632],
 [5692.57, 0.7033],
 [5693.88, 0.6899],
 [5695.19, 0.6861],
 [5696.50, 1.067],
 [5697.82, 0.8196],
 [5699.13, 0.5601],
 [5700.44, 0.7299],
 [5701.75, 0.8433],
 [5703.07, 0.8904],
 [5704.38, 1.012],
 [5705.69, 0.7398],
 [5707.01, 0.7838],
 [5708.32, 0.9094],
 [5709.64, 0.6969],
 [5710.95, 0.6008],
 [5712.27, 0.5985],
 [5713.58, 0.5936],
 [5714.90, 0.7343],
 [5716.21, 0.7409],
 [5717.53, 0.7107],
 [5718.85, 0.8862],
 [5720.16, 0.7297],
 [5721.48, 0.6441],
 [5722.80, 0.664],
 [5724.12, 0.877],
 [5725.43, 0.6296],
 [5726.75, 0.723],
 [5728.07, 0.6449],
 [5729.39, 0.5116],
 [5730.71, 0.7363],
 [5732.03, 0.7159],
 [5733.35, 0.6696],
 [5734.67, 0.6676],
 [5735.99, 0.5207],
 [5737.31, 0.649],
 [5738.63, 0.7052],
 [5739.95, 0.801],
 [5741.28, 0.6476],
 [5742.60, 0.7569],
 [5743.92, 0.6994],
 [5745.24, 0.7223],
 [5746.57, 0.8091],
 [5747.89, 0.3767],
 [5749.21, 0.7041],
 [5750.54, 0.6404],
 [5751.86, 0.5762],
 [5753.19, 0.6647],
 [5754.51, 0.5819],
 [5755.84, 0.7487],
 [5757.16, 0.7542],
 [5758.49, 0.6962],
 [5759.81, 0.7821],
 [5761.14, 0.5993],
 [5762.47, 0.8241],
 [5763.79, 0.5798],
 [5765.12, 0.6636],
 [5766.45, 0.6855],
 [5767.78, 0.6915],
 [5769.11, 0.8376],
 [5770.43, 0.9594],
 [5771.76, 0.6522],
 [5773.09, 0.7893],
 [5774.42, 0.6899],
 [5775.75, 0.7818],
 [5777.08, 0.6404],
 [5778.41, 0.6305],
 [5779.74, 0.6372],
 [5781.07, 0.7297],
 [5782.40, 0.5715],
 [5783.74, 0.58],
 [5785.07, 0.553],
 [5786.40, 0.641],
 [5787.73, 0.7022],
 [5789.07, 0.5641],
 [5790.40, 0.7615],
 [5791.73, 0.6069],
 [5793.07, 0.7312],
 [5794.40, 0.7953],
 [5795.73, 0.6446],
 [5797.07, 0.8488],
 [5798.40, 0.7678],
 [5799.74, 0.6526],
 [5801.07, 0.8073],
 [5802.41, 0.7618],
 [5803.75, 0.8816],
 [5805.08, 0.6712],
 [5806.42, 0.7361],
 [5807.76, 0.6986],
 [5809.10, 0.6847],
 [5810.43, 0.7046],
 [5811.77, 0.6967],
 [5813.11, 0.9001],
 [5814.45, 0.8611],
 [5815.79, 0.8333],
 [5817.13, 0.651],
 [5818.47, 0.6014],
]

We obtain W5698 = -2.9 angstrom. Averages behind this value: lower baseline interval 0.634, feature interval 0.748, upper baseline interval 0.728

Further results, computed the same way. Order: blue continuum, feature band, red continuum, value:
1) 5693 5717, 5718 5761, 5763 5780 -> 3.0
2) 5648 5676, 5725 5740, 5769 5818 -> 0.5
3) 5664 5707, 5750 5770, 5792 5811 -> 0.8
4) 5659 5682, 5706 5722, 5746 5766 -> -1.8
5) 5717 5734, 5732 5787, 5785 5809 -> 2.2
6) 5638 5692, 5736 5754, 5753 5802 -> 0.5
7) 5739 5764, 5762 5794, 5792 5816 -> 1.4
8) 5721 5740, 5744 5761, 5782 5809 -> 0.3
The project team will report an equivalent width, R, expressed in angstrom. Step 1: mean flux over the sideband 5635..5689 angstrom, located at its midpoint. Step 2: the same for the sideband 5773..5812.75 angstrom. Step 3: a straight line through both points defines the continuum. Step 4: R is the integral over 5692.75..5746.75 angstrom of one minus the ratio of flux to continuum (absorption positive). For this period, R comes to -3.9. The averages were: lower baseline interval 0.66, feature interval 0.726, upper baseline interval 0.699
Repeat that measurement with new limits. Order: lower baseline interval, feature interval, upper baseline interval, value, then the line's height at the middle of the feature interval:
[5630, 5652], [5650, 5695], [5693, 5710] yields 5.5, 0.751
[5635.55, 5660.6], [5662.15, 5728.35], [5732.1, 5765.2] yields -1.4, 0.683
